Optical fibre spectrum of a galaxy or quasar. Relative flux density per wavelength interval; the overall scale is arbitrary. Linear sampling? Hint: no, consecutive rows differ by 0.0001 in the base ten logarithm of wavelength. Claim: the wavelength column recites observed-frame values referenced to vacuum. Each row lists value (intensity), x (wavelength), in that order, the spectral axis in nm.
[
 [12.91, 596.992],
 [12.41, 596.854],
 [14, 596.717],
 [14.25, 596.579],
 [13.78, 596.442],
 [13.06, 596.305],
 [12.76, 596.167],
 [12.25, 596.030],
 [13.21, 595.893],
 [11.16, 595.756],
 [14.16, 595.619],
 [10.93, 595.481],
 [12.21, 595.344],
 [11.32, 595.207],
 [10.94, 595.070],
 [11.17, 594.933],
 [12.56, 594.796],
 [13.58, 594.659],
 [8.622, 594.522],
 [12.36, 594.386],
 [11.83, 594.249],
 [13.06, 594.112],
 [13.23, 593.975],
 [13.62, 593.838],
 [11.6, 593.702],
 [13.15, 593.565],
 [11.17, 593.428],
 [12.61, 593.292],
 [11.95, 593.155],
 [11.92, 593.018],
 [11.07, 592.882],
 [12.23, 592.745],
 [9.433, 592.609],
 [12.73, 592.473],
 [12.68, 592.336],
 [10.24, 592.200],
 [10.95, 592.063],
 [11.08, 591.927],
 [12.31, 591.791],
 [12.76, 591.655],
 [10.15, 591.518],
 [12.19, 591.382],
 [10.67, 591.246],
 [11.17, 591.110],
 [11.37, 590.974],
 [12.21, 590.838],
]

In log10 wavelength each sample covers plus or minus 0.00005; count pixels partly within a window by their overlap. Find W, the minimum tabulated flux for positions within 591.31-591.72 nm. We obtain 10.15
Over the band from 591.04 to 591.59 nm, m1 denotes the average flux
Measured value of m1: 11.1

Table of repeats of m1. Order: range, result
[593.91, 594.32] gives 12.7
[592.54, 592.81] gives 10.9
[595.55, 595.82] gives 12.7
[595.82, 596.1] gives 12.7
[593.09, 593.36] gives 12.3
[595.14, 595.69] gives 12.1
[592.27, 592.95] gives 11.6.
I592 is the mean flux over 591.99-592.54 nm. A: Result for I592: 11.6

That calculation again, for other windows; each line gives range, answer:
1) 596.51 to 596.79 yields 14.1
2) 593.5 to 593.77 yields 12.4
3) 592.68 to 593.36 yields 11.9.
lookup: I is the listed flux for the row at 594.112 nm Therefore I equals 13.06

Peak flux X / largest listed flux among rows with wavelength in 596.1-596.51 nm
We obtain 13.78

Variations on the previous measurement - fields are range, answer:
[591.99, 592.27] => 10.95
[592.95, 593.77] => 13.15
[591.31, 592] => 12.76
